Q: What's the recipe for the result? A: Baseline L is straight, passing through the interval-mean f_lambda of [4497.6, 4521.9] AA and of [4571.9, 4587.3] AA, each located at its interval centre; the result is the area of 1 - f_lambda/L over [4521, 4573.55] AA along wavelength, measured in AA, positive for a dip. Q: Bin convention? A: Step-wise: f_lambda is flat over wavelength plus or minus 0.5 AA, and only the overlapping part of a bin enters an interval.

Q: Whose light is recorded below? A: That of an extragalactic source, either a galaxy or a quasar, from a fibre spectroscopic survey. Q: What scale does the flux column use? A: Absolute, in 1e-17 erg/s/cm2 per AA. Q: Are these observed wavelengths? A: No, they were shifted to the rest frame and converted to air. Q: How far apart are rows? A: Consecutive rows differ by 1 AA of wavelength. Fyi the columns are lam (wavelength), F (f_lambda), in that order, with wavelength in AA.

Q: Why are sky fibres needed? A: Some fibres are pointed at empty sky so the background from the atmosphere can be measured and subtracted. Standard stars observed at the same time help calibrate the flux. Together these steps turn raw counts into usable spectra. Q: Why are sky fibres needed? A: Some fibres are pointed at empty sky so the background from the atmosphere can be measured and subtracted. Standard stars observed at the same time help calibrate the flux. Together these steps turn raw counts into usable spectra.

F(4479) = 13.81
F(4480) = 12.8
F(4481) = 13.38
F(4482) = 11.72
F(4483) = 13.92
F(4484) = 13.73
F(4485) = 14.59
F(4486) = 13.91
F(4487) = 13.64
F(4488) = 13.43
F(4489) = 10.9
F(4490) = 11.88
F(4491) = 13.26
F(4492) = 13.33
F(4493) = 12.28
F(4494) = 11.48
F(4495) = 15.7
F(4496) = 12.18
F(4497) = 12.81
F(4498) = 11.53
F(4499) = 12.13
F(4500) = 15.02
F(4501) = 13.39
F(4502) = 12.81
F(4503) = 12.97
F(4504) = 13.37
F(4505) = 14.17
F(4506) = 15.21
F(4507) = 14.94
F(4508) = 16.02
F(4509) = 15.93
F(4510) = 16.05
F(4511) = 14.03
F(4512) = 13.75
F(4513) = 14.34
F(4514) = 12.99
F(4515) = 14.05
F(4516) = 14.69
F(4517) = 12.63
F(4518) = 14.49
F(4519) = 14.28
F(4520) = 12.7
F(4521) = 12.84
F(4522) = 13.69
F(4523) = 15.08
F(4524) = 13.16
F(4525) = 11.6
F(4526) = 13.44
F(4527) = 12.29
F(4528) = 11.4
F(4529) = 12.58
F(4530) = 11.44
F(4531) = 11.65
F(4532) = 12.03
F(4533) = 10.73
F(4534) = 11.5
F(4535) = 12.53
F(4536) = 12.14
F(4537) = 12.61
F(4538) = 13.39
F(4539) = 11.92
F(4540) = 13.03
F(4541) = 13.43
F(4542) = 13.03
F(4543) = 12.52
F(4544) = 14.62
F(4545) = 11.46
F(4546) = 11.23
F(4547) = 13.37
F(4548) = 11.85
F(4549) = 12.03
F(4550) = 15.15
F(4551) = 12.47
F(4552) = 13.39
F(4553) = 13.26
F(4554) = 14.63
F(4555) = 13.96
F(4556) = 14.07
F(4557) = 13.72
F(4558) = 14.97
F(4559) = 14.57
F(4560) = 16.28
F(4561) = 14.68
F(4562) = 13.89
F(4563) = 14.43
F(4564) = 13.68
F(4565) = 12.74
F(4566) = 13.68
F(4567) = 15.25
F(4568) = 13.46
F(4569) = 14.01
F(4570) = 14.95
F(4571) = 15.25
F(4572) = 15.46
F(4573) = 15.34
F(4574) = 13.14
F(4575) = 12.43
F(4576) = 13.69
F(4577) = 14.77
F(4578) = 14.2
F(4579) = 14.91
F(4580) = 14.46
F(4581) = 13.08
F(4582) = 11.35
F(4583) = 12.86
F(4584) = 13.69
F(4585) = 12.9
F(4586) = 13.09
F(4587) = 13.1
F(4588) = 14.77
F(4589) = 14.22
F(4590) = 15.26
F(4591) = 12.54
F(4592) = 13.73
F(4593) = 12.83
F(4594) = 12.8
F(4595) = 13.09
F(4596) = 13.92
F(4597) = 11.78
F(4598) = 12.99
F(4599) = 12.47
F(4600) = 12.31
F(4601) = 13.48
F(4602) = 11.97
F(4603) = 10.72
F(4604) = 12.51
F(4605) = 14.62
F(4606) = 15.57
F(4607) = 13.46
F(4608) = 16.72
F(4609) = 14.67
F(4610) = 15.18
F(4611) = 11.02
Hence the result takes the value 1.67 AA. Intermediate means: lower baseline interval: 13.9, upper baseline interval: 13.6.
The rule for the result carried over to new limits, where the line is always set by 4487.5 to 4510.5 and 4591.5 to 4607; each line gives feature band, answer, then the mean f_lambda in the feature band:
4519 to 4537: 1.2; 12.5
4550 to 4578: -2.1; 14.2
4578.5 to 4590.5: -0.5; 13.6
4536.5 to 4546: 0.4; 12.8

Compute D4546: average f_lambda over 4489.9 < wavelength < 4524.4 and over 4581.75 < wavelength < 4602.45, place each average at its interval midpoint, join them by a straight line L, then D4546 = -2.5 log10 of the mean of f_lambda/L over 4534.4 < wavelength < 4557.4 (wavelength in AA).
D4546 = 0.03 mag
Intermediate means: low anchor 13.7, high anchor 13.1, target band 13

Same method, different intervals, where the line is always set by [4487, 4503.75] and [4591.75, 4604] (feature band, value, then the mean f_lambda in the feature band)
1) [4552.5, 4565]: -0.13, 14.3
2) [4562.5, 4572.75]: -0.13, 14.3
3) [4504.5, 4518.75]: -0.14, 14.5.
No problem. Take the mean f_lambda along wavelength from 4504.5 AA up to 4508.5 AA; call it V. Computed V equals 15.1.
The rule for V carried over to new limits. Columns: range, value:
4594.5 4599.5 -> 12.8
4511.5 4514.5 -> 13.7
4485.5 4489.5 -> 13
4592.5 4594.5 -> 12.8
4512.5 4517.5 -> 13.7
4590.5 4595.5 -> 13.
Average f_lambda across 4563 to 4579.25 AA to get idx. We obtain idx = 14.2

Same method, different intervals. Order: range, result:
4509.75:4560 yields 13.2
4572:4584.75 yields 13.7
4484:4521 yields 13.6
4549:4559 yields 13.9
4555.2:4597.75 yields 13.9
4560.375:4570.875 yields 14.1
